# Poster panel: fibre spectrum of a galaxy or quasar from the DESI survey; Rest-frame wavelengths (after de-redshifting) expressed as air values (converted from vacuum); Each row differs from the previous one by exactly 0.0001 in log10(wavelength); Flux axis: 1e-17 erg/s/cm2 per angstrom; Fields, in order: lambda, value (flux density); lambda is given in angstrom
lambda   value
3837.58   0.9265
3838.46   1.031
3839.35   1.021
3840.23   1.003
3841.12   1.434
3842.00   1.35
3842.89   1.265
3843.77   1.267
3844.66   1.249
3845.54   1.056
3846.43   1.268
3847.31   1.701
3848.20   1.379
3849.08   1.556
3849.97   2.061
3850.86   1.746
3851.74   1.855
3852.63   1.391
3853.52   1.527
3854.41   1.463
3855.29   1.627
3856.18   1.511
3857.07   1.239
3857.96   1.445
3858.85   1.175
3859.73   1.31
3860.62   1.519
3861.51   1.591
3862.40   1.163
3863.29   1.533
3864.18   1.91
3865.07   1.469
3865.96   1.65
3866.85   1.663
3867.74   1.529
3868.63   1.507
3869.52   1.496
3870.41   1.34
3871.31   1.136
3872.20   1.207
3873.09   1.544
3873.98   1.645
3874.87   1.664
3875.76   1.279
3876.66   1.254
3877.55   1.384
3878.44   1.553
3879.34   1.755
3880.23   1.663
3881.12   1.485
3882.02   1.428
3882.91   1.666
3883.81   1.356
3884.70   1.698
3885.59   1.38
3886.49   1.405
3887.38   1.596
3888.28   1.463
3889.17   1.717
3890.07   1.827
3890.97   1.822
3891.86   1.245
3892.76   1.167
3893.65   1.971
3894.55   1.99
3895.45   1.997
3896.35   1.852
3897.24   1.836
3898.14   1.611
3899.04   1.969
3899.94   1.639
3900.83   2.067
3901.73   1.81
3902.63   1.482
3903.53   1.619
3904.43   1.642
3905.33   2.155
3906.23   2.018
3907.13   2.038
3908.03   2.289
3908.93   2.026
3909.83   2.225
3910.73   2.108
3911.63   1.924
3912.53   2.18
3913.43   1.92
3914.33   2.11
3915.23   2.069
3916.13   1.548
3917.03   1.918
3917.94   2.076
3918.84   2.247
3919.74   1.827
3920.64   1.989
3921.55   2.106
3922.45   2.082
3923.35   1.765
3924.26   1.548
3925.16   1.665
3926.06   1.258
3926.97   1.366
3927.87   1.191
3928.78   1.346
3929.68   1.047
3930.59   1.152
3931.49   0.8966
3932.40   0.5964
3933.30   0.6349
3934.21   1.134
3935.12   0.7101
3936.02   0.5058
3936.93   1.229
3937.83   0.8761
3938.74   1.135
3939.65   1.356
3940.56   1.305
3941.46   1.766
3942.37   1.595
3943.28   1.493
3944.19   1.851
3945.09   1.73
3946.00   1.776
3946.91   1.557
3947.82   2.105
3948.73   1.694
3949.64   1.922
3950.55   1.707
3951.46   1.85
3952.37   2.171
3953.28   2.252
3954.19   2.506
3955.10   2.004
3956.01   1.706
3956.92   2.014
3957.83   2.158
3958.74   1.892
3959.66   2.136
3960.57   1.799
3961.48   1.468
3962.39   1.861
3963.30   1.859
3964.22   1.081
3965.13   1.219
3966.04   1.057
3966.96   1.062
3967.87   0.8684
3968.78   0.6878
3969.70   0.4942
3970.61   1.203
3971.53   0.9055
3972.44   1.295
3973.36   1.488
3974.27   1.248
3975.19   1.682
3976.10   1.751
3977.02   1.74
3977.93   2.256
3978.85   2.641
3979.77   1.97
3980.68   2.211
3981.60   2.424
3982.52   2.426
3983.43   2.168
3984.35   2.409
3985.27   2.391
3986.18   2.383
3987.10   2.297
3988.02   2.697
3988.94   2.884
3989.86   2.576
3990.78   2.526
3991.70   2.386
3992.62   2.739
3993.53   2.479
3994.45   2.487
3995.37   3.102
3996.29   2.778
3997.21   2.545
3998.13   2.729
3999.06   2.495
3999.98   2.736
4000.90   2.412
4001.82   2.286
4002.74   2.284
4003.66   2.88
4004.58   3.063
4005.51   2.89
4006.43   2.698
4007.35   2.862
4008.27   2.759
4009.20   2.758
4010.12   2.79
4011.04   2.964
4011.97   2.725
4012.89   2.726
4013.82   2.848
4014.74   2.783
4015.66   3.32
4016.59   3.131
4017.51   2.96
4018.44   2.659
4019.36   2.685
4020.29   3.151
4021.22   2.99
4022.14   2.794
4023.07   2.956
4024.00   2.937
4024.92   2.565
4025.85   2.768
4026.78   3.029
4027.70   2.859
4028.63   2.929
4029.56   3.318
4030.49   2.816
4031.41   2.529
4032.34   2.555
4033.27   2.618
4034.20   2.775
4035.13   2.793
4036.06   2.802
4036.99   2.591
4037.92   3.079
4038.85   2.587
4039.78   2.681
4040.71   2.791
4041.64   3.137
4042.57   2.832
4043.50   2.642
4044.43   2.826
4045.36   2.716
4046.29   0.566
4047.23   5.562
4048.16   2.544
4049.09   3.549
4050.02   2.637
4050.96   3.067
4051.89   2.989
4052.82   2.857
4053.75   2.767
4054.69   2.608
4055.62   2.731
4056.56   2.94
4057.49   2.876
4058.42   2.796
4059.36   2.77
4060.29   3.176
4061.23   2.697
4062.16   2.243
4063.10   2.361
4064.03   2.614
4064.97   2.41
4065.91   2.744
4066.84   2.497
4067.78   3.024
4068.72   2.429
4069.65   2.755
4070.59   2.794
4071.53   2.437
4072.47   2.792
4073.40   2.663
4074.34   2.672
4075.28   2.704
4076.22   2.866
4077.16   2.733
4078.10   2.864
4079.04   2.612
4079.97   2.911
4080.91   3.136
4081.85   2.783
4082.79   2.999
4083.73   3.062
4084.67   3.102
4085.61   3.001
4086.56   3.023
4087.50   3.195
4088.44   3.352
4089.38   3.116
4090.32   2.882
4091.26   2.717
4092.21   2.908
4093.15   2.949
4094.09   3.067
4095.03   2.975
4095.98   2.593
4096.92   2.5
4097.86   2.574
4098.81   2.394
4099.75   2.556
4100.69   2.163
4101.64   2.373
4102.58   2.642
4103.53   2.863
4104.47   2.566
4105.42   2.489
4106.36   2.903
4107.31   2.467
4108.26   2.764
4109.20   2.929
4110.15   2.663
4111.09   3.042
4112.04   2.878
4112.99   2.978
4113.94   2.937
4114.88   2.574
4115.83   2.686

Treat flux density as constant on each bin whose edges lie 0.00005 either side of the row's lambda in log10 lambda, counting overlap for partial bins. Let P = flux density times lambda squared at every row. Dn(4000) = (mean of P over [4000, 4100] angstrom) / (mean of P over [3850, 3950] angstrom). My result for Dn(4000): 1.9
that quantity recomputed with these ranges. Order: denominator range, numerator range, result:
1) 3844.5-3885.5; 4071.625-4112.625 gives 2.10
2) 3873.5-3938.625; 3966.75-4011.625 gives 1.45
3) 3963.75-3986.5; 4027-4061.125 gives 1.79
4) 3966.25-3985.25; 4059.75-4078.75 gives 1.69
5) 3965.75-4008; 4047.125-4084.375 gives 1.35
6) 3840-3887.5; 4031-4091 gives 2.11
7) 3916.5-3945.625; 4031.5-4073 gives 2.07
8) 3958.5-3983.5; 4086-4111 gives 1.84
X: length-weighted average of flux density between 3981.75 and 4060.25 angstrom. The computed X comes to 2.76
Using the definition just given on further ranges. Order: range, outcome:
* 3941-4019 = 2.16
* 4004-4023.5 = 2.88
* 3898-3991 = 1.73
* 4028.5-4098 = 2.82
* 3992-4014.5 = 2.71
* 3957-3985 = 1.66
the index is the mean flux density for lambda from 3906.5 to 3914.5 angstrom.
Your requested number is 2.09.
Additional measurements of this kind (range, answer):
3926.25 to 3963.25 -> 1.54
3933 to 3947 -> 1.29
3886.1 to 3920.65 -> 1.86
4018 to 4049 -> 2.83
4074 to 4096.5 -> 2.93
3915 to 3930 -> 1.71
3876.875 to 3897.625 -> 1.62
